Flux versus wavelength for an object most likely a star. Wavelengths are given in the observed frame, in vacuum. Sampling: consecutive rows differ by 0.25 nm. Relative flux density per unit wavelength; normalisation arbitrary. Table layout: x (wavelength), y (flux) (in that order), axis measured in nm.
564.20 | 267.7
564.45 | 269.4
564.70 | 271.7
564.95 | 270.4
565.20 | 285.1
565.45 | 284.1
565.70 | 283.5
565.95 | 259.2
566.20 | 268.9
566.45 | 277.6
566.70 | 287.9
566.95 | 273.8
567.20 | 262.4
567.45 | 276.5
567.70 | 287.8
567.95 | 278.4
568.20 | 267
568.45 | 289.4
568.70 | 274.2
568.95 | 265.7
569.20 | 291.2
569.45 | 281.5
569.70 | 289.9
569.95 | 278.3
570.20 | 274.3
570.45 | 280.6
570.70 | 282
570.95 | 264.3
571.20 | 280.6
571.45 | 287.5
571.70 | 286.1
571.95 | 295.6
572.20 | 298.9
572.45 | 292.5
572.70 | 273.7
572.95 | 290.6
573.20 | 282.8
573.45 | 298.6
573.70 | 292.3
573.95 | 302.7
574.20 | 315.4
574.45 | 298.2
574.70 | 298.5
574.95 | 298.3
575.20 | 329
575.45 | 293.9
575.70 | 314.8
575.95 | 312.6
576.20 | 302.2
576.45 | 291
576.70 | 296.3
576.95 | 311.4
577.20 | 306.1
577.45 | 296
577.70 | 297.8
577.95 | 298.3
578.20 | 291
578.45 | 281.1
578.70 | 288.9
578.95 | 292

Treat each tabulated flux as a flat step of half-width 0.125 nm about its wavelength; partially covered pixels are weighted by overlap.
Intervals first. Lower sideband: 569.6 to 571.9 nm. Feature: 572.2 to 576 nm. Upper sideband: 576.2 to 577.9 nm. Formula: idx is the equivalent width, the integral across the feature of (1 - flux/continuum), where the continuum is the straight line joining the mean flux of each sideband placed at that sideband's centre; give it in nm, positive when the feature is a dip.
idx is -0.11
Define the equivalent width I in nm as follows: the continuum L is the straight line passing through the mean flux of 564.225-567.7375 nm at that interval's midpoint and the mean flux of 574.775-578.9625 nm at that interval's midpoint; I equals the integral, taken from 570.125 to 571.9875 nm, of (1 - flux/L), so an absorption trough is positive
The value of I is 0.04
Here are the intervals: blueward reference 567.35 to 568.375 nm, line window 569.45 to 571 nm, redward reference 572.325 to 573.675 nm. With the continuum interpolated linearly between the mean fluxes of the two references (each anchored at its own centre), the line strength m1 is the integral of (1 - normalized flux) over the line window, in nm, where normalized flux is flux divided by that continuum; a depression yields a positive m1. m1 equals 0.019 nm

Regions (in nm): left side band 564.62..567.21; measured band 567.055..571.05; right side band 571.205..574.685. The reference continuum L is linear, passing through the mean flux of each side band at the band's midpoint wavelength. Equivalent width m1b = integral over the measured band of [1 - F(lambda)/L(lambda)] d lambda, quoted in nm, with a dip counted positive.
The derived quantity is 0.08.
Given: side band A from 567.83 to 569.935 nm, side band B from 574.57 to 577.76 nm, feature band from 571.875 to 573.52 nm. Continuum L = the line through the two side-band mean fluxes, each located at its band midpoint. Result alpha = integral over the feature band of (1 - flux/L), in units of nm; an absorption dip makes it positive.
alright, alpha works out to 0.01 nm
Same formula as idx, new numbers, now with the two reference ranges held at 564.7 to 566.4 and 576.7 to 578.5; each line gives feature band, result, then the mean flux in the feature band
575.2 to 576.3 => -0.05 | 309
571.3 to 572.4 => -0.02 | 292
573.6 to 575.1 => -0.05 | 302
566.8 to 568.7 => 0.02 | 276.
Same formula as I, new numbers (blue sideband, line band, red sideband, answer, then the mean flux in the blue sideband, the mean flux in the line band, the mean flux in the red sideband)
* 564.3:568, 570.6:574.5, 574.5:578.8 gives 0.01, 276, 290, 300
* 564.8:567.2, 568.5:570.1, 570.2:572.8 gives 0.00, 276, 280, 284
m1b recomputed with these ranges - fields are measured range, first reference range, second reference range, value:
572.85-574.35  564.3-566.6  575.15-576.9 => 0.00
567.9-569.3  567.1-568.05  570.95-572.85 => 0.01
